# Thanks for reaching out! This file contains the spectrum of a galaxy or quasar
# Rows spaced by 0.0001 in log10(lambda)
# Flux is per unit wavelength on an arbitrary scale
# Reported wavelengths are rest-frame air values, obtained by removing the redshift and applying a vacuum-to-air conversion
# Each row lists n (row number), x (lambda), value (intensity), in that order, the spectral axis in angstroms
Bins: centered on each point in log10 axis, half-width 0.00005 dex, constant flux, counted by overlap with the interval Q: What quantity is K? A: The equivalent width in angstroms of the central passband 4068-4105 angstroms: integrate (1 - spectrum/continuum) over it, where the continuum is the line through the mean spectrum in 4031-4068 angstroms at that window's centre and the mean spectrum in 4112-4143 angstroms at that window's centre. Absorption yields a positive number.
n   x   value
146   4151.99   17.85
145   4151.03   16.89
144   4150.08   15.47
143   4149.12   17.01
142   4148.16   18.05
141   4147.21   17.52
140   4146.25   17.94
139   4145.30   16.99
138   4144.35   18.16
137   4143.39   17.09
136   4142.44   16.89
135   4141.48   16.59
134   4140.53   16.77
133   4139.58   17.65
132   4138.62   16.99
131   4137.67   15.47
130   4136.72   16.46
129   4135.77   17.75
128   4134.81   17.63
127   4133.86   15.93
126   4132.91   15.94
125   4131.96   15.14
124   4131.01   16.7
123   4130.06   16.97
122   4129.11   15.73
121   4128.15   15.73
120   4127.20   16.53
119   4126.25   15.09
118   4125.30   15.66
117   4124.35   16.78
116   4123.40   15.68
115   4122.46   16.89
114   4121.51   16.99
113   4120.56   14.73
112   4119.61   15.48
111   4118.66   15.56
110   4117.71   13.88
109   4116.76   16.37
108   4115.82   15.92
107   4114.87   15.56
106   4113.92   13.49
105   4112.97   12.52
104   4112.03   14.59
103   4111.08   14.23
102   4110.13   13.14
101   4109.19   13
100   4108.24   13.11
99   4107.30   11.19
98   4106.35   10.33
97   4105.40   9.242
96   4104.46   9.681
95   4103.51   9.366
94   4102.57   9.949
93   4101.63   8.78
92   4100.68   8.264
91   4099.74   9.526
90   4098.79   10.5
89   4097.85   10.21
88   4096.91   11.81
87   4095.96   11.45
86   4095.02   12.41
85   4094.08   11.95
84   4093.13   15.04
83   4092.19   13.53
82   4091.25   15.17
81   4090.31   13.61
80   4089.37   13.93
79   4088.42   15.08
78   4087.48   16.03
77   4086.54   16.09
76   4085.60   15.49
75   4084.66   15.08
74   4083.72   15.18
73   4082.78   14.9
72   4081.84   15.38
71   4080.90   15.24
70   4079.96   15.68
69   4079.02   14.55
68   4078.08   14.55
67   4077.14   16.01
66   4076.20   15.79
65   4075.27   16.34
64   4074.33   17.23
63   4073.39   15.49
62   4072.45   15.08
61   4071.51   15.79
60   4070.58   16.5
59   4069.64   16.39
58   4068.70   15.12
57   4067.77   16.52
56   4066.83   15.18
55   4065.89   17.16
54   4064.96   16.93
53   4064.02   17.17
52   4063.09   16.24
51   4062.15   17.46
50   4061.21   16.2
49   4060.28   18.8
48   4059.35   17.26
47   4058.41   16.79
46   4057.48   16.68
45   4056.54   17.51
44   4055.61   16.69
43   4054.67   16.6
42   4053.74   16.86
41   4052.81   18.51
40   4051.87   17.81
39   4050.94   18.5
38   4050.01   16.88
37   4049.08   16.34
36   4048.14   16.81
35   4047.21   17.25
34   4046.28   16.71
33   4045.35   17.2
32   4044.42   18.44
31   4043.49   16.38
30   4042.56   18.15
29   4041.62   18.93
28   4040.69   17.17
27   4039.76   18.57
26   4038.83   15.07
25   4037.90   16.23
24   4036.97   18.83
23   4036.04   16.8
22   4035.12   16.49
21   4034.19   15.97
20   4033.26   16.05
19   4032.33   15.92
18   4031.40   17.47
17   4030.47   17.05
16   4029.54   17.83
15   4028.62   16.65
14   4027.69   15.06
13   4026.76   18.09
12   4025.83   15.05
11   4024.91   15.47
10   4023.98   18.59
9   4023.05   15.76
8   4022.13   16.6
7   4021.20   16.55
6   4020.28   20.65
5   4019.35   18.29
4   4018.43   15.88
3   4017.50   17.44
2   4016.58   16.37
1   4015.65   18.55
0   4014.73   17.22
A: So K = 6.18 angstroms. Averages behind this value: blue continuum 17.1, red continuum 16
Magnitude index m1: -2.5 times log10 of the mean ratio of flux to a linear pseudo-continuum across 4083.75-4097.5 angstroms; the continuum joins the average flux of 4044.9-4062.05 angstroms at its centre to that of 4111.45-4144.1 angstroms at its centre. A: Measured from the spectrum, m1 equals 0.18 mag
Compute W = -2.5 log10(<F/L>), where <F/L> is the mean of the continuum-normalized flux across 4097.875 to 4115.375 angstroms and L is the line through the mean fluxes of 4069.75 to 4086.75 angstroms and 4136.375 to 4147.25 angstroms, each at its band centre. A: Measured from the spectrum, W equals 0.38 mag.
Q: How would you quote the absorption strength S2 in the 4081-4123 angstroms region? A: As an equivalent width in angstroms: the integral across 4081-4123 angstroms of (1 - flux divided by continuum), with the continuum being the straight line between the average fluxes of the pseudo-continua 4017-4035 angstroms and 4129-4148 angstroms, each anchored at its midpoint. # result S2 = 8.9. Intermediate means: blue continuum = 16.9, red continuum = 16.9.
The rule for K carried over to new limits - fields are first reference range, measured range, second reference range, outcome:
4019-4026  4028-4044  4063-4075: -0.1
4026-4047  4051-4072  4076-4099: -1.6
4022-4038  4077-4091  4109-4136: 0.8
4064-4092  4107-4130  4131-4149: 2.1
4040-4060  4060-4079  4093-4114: -1.3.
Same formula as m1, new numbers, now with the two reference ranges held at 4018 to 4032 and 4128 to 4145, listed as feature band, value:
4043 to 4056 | -0.02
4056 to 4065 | -0.01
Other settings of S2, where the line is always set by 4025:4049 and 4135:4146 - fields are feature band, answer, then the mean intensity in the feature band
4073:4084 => 0.9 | 15.5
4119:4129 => 0.6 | 15.9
